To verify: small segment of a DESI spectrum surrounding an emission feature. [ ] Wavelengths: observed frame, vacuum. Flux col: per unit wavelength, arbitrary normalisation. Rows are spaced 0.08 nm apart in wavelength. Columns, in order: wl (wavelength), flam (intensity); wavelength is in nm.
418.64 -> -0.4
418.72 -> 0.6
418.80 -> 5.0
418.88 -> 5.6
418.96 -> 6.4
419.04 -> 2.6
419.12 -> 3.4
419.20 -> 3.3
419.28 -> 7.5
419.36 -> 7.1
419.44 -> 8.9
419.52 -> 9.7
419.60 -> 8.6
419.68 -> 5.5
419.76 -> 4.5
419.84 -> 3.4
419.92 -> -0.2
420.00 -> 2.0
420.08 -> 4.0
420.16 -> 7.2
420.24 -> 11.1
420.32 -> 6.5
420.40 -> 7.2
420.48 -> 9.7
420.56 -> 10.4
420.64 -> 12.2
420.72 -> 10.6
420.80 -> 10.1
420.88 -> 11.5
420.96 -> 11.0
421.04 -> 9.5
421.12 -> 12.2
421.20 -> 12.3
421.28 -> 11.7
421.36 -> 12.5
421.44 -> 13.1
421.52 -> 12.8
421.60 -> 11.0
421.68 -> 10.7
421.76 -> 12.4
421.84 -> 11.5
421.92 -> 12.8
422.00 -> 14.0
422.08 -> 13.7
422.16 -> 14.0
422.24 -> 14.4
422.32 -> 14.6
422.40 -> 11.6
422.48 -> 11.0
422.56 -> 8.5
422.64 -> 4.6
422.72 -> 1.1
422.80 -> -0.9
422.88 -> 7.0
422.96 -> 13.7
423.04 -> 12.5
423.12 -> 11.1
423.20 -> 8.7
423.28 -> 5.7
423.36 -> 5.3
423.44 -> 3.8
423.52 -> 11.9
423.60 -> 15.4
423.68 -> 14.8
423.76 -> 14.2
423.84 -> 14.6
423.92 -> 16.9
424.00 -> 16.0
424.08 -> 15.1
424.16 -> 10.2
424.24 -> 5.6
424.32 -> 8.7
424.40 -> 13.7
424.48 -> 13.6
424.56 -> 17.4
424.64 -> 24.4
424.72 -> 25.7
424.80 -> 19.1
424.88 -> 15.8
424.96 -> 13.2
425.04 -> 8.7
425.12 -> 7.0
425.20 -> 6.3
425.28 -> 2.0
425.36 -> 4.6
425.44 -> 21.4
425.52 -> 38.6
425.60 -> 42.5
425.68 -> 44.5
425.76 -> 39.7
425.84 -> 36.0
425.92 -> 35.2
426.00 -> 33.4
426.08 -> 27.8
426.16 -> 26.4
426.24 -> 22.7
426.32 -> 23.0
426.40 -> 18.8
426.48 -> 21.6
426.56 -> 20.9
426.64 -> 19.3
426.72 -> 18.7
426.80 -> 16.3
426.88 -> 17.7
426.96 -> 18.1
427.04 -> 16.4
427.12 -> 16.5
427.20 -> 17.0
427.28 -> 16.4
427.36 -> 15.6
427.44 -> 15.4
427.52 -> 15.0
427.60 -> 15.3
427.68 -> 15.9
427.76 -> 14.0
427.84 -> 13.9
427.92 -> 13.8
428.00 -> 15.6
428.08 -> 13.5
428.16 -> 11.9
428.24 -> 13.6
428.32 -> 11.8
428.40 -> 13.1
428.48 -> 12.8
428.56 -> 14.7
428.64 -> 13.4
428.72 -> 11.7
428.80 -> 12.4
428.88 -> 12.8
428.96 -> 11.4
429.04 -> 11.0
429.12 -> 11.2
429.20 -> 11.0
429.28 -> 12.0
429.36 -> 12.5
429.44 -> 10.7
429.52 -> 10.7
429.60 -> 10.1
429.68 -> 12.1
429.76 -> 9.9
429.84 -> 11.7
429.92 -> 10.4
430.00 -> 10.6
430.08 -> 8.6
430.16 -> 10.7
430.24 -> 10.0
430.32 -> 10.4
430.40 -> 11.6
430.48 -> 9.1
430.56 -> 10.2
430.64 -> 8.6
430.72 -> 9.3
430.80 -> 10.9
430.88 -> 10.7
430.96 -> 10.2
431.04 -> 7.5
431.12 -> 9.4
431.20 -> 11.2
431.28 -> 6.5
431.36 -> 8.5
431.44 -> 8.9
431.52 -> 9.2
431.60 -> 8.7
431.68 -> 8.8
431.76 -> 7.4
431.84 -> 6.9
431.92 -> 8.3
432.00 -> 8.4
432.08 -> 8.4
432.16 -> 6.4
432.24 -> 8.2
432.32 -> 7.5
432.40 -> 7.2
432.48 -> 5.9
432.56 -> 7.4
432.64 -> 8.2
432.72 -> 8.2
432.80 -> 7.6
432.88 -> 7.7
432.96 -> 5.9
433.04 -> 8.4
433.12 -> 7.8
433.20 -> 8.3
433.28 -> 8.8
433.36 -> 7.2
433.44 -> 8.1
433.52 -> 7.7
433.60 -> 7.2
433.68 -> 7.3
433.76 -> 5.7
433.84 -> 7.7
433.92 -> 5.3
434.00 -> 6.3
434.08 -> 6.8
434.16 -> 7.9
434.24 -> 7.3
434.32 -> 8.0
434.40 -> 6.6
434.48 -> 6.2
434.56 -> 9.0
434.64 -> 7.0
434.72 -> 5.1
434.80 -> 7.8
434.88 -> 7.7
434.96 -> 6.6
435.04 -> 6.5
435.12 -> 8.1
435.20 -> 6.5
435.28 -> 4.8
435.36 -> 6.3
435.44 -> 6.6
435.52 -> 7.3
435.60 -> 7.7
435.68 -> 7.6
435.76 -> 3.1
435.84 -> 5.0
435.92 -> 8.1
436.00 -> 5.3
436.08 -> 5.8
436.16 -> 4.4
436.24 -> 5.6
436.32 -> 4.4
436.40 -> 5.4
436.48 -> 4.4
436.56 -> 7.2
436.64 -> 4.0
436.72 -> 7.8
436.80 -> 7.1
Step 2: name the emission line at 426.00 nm Lyman alpha 1216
